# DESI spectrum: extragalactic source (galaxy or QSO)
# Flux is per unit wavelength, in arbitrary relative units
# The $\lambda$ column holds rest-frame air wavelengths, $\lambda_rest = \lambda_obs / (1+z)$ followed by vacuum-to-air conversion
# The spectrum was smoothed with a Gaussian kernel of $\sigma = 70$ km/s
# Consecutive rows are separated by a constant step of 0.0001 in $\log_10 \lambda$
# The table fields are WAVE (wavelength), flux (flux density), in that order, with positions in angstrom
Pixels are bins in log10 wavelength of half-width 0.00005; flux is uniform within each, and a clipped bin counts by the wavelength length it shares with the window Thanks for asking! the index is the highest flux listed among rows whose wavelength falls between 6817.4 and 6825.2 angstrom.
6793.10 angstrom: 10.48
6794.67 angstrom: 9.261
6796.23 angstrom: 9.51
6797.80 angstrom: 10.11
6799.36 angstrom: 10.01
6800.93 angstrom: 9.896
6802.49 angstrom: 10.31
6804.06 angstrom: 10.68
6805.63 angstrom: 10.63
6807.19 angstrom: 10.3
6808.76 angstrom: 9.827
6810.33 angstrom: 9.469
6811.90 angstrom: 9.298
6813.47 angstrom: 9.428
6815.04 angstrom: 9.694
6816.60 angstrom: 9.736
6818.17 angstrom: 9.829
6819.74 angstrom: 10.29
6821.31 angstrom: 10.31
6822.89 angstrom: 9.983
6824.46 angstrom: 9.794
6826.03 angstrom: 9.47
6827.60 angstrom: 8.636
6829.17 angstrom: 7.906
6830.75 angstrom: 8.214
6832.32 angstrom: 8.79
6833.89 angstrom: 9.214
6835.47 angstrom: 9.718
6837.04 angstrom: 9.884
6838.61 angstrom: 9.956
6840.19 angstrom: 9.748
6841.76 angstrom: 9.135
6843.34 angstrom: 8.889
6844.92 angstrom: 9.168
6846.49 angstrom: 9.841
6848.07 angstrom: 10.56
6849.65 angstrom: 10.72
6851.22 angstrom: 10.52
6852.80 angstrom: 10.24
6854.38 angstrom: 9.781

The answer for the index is 10.31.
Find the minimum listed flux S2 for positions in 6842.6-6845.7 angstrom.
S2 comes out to 8.889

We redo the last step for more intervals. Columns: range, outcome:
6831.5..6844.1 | 8.79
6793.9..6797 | 9.261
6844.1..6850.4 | 9.168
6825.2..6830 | 7.906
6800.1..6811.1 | 9.469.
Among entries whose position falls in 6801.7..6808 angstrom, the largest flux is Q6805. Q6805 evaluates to 10.68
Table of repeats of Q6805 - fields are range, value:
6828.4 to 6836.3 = 9.718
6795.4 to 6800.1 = 10.11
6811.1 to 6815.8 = 9.694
